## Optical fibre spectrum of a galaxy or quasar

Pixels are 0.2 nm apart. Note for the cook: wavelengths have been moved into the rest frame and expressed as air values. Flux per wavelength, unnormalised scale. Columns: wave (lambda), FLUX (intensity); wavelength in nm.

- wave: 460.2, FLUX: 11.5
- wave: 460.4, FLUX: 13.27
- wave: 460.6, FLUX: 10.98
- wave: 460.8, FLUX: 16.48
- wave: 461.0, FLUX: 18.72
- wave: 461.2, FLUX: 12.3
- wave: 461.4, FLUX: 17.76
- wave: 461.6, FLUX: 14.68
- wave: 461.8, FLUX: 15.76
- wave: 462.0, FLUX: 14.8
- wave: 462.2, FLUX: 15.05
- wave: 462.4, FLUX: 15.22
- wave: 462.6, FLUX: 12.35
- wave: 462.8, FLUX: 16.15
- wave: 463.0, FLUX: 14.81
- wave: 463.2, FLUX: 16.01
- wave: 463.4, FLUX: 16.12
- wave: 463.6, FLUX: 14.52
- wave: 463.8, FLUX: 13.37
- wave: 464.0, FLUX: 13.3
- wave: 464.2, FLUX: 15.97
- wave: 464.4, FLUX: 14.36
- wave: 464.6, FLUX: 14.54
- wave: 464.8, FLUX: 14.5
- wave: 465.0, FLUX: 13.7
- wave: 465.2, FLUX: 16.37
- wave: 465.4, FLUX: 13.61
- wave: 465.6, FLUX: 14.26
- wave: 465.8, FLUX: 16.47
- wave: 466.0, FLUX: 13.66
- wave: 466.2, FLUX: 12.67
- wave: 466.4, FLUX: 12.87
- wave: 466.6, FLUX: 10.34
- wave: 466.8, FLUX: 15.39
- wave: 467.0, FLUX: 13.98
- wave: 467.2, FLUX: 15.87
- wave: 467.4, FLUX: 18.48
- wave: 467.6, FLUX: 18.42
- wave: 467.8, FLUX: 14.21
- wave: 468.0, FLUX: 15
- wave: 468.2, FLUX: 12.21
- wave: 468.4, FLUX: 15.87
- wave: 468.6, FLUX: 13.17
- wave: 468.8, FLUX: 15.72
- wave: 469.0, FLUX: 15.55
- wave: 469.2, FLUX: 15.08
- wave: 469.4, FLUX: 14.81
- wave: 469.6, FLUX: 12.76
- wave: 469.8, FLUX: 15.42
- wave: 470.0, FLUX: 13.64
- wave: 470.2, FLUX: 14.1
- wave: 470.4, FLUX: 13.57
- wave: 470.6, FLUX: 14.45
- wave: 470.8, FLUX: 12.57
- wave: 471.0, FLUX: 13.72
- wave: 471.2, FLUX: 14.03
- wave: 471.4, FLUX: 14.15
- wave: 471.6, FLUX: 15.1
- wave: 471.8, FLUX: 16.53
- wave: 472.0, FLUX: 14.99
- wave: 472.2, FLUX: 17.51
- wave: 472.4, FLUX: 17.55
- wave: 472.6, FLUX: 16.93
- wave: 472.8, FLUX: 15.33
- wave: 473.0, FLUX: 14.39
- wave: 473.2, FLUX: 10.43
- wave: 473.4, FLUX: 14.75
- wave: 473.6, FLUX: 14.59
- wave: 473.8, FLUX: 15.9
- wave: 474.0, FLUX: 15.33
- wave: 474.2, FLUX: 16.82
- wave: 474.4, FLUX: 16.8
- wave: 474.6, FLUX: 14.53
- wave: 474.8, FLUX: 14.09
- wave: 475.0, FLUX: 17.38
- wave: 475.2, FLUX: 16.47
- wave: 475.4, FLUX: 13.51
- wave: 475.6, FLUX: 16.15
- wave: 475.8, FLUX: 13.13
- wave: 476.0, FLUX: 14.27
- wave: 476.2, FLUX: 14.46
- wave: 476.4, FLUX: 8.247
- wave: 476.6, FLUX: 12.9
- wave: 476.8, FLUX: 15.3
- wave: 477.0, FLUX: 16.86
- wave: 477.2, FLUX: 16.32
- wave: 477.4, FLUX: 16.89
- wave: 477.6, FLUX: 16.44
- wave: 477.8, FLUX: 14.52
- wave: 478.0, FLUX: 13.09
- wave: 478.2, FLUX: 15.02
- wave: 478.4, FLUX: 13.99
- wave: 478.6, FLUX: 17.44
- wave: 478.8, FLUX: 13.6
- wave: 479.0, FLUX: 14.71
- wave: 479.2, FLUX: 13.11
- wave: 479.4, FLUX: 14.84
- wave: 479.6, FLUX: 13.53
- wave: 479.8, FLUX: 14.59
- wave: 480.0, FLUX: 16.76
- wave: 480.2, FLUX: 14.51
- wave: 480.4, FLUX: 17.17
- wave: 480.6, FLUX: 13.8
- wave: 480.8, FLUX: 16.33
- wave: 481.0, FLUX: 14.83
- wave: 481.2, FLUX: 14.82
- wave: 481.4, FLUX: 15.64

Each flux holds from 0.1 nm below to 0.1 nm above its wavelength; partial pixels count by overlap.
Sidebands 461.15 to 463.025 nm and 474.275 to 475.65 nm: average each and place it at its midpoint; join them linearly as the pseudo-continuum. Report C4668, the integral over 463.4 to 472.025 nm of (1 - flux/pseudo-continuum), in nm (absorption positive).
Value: 0.404 nm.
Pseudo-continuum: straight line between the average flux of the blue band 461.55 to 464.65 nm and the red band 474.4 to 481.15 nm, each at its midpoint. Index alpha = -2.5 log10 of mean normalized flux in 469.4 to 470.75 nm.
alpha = 0.06 mag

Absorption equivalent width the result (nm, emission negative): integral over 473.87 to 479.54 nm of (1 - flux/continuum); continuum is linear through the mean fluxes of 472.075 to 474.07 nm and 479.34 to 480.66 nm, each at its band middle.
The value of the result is 0.11 nm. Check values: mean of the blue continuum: 15.3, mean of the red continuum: 15.1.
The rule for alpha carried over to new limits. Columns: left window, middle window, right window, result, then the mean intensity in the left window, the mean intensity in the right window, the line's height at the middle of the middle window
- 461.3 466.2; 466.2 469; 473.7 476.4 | 0.016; 14.8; 15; 14.9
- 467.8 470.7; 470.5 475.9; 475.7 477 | -0.097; 14.4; 13.3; 13.8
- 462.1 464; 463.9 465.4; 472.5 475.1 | 0.016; 14.8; 15.2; 14.8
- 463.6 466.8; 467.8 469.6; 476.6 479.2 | -0.013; 14.1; 15.2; 14.4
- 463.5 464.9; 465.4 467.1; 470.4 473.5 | 0.060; 14.4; 14.8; 14.5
